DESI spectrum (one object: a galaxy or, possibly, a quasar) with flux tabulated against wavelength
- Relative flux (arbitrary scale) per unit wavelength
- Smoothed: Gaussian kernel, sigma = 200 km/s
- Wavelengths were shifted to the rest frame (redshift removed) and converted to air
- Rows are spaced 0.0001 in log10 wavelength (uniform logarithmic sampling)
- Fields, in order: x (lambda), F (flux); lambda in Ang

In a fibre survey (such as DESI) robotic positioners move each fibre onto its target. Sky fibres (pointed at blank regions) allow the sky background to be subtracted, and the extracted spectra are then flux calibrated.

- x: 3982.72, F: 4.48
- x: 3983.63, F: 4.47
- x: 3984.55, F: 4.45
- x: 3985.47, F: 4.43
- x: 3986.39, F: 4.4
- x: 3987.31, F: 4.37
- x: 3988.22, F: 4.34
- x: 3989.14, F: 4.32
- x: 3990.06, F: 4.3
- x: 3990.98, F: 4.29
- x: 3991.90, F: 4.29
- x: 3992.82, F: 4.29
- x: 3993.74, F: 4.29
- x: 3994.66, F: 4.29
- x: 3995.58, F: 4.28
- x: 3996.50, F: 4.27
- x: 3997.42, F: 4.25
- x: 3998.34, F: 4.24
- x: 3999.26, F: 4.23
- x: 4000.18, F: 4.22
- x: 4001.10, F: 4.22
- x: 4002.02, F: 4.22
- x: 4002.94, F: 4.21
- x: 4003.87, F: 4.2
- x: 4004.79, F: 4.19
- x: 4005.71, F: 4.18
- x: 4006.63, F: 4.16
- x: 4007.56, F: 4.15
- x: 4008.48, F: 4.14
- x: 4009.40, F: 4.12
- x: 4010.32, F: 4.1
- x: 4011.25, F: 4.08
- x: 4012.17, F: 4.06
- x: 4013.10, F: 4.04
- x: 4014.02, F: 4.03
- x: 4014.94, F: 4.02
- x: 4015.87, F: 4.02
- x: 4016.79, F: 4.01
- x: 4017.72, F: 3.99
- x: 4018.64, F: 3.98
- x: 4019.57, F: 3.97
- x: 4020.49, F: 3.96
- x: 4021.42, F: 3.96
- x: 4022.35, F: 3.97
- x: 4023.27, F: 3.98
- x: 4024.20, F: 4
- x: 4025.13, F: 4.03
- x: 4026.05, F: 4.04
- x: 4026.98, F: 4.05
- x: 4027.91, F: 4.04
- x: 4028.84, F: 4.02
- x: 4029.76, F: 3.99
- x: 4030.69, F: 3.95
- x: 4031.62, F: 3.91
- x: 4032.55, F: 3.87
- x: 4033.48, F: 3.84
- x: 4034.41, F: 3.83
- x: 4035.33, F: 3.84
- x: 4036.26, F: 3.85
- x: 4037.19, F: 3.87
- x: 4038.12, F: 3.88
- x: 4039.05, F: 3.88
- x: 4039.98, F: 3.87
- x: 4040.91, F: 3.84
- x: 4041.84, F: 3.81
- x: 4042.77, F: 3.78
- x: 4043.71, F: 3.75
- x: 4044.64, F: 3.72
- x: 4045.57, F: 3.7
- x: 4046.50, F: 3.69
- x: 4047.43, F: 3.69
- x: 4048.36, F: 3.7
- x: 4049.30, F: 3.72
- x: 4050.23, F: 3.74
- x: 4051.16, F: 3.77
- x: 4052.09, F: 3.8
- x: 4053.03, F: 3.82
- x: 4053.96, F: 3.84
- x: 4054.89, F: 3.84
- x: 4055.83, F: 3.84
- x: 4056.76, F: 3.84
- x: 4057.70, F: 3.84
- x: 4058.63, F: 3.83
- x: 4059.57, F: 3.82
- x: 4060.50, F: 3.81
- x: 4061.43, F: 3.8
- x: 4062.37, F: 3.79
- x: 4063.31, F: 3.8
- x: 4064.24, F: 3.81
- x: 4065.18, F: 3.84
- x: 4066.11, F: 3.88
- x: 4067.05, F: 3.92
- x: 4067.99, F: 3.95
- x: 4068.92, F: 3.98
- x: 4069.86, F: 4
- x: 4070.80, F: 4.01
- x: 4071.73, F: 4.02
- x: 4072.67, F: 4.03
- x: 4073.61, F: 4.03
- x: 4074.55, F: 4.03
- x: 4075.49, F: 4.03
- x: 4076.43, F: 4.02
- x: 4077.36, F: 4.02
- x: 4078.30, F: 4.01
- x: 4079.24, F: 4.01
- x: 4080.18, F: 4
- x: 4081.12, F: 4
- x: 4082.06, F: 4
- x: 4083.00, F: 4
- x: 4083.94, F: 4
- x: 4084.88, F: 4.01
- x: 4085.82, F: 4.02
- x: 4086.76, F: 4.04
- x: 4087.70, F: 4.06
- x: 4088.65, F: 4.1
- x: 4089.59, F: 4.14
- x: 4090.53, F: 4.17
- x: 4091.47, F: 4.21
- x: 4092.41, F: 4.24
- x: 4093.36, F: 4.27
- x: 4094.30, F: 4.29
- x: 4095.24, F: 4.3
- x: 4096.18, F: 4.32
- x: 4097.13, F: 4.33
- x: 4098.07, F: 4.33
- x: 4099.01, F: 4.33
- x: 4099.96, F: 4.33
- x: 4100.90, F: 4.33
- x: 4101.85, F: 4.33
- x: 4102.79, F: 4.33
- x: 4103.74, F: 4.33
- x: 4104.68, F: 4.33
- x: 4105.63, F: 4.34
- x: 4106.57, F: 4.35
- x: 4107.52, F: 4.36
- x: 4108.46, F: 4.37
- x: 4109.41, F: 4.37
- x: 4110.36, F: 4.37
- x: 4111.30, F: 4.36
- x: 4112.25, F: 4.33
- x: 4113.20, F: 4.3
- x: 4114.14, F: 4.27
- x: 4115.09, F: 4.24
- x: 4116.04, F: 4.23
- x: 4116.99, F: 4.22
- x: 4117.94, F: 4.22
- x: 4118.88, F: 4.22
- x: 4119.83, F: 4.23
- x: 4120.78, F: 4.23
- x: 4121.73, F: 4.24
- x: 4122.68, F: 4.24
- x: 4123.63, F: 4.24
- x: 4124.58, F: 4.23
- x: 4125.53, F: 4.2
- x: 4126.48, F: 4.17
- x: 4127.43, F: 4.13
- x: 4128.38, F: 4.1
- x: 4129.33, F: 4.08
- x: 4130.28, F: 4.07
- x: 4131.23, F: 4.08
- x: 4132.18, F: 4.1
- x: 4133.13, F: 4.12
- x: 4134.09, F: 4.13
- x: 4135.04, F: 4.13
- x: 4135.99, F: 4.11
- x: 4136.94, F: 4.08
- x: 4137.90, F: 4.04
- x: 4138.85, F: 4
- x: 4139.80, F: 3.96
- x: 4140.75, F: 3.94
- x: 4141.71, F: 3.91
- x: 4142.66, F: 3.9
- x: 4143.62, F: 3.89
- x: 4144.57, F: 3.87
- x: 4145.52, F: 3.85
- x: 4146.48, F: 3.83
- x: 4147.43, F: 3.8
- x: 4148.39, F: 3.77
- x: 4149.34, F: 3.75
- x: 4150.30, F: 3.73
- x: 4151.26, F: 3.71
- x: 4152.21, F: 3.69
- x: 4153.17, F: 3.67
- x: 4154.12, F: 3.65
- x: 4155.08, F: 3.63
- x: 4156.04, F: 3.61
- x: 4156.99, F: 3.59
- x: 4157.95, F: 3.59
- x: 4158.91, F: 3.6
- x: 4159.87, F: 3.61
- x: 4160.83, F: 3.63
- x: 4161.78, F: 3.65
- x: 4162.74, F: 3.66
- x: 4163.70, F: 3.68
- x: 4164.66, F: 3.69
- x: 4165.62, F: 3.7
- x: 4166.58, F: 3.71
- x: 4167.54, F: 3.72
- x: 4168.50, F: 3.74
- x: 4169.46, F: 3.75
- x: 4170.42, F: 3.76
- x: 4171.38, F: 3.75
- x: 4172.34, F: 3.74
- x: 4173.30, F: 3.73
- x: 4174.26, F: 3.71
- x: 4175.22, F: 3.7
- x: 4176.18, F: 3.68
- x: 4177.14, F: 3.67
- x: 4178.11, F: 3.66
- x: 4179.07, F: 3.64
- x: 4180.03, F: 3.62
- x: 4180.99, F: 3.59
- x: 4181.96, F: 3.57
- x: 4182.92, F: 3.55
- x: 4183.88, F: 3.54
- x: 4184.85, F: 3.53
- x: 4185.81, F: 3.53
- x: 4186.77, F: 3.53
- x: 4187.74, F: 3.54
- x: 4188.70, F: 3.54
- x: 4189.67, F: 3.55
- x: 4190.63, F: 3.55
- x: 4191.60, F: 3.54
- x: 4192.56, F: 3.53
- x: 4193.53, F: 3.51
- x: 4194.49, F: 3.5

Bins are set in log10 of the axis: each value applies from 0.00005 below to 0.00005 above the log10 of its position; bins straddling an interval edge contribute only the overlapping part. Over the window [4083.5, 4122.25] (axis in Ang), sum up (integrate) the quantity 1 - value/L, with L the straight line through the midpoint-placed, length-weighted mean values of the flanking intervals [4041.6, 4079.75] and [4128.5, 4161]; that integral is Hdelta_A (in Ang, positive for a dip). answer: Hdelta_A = -3.9 Ang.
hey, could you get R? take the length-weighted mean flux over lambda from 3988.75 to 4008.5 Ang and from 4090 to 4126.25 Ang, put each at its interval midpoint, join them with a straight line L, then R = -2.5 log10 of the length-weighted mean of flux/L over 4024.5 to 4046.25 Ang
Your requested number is 0.10 mag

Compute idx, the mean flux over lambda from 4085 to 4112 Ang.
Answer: 4.27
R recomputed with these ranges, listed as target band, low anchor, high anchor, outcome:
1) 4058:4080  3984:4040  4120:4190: 0.02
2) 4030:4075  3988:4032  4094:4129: 0.09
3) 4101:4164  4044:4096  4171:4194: -0.08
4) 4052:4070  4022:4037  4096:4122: 0.07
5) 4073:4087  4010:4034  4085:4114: 0.05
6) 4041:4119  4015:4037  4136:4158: -0.04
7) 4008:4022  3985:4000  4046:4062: 0.02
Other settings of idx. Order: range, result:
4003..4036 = 4.02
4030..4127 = 4.04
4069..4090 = 4.02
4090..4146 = 4.2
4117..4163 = 3.94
